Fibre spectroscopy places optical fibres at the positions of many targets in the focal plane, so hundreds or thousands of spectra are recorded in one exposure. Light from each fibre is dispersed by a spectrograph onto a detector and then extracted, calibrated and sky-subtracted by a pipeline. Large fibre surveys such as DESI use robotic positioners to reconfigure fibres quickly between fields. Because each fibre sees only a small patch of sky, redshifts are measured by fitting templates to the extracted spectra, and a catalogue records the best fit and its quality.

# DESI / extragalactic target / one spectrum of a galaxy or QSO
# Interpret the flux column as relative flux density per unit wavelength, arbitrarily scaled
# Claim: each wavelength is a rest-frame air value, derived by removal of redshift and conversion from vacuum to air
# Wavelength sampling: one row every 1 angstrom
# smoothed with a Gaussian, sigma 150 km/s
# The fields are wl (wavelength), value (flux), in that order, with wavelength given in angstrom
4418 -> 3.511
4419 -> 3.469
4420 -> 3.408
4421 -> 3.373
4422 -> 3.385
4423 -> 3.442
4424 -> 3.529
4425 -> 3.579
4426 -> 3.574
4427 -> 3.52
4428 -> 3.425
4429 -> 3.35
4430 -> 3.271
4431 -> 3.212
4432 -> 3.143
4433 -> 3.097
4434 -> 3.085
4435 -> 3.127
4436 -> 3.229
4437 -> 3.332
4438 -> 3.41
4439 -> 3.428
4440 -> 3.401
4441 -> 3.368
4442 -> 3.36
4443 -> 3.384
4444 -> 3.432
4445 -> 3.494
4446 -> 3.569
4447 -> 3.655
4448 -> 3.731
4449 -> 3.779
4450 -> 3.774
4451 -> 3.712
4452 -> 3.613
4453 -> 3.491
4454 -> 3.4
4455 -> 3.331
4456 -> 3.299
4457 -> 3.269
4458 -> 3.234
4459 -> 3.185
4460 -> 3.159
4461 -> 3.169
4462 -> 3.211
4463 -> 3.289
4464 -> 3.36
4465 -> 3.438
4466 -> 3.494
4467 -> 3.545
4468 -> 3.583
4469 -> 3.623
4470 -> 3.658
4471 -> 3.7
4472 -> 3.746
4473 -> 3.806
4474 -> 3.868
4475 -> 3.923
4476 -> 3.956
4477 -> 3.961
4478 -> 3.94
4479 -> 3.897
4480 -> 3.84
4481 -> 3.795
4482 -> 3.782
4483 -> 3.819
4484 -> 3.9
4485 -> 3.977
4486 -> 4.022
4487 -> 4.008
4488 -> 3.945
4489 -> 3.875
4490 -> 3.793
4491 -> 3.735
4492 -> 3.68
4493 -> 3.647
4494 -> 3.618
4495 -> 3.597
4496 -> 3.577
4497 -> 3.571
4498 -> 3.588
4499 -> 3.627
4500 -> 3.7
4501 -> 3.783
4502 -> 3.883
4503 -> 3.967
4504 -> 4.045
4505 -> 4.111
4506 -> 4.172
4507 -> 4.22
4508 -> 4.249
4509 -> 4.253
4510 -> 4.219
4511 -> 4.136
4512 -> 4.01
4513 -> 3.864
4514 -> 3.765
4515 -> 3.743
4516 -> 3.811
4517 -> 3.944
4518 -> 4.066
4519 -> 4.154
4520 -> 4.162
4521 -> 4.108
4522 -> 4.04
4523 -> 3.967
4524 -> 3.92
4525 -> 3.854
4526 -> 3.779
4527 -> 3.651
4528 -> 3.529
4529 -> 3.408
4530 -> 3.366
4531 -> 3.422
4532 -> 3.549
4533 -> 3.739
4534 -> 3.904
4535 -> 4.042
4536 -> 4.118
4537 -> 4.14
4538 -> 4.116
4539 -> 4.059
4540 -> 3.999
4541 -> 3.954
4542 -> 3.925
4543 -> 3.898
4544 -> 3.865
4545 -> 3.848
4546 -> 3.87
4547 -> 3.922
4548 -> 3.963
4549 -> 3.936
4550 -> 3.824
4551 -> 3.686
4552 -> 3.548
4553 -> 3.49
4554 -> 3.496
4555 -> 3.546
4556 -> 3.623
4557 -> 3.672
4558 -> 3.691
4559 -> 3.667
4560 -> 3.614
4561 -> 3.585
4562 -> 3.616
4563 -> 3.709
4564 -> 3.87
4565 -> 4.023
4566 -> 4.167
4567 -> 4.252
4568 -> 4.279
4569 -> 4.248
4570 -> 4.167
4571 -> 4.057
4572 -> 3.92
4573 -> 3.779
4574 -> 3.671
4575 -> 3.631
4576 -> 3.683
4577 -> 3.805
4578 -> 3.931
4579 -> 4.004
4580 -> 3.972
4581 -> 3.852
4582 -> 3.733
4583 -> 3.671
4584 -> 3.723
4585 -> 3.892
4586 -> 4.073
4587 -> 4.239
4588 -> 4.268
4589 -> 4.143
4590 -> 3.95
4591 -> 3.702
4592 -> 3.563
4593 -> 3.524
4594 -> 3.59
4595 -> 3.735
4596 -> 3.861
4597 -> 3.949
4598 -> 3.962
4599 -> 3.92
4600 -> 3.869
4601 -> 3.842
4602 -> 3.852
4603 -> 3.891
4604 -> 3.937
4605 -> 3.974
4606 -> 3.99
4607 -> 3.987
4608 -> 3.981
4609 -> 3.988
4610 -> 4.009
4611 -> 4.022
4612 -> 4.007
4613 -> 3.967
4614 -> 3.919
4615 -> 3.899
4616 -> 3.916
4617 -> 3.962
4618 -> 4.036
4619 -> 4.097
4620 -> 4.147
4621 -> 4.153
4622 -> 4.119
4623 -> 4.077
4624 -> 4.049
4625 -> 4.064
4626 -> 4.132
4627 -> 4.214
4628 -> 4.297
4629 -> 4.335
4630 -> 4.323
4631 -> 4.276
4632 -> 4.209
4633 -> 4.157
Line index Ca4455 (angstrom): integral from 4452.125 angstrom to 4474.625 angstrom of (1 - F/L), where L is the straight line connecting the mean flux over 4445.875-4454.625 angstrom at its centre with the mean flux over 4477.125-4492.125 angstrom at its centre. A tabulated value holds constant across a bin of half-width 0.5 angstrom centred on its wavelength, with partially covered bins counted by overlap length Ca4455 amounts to 1.7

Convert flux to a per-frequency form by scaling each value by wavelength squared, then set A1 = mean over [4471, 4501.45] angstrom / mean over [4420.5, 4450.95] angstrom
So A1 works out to 1.14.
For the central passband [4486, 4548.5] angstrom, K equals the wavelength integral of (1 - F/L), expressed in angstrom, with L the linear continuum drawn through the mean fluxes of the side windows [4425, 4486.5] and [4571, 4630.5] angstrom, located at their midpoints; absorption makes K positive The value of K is -3.0 angstrom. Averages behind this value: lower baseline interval 3.53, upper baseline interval 3.95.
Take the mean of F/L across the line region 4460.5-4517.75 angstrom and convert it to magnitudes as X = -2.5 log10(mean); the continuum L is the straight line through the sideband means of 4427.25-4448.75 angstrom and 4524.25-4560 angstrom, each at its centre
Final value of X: -0.07 mag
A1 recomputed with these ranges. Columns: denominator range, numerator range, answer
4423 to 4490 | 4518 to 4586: 1.13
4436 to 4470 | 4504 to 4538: 1.18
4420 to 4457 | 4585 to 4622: 1.24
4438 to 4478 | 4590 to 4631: 1.21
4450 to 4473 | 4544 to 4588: 1.17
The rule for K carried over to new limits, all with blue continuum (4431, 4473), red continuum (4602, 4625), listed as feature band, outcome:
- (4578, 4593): 0.01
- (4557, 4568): -0.04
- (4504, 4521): -1.94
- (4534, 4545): -0.77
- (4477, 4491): -1.38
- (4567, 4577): -0.24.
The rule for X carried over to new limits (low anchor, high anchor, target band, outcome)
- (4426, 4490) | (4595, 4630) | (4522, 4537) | 0.002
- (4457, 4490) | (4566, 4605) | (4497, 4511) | -0.068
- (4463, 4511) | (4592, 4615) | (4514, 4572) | 0.000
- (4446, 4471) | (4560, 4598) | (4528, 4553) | -0.021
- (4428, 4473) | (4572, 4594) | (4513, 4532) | -0.047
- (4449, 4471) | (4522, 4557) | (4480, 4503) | -0.059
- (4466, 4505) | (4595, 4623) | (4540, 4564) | 0.040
